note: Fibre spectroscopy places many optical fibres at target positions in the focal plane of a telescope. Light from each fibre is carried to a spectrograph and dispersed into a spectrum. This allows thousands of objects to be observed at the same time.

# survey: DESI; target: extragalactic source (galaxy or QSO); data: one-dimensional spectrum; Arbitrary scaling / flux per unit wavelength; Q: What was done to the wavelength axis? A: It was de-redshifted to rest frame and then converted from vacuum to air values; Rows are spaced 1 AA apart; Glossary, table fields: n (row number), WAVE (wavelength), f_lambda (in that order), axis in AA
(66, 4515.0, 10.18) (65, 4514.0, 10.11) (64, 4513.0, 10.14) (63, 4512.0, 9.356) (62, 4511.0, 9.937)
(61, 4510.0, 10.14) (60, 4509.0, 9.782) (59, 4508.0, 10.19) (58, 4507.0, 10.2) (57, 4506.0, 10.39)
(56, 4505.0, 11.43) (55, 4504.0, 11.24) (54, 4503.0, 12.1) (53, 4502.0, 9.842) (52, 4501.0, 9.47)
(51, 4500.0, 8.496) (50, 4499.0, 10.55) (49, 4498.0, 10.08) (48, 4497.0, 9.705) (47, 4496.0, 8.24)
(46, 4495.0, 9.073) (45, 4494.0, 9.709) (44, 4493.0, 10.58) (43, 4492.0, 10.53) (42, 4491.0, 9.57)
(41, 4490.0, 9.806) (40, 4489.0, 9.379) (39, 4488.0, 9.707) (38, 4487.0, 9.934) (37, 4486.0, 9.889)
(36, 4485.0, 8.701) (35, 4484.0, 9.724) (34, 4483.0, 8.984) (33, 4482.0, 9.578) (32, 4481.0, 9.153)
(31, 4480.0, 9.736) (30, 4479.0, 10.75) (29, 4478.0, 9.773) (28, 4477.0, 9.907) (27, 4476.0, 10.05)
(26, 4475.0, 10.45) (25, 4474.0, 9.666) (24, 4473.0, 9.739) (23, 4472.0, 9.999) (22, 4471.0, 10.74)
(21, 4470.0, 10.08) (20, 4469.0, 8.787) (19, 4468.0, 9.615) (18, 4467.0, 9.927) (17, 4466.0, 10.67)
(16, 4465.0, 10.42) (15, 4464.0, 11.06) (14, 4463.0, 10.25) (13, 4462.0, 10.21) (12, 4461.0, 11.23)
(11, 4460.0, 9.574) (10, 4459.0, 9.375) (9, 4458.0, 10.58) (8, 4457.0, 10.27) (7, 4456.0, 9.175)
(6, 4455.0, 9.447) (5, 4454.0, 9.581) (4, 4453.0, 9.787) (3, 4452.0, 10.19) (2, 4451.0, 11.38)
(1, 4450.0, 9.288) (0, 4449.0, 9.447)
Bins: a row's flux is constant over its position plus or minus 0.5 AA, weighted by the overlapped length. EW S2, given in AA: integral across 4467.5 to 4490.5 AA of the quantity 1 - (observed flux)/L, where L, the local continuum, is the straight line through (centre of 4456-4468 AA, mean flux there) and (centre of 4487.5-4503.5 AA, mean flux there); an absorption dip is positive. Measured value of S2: 0.6 AA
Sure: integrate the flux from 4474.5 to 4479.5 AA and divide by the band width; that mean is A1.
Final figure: 10.2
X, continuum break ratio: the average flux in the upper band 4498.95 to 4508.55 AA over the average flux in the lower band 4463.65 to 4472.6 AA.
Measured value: 1.03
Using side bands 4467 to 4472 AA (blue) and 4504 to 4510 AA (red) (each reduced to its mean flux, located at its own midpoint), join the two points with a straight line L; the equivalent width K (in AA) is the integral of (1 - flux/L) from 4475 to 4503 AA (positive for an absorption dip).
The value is 1.2 AA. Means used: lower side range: 9.84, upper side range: 10.4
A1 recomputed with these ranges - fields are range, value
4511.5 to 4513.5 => 9.75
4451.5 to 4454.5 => 9.85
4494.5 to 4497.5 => 9.01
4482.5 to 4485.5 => 9.14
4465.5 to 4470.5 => 9.82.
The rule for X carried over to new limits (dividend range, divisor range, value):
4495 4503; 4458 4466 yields 0.93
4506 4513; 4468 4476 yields 1.01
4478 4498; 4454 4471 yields 0.96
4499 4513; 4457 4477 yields 1.01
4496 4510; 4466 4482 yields 1.03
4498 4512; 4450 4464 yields 1.02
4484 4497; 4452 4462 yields 0.97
